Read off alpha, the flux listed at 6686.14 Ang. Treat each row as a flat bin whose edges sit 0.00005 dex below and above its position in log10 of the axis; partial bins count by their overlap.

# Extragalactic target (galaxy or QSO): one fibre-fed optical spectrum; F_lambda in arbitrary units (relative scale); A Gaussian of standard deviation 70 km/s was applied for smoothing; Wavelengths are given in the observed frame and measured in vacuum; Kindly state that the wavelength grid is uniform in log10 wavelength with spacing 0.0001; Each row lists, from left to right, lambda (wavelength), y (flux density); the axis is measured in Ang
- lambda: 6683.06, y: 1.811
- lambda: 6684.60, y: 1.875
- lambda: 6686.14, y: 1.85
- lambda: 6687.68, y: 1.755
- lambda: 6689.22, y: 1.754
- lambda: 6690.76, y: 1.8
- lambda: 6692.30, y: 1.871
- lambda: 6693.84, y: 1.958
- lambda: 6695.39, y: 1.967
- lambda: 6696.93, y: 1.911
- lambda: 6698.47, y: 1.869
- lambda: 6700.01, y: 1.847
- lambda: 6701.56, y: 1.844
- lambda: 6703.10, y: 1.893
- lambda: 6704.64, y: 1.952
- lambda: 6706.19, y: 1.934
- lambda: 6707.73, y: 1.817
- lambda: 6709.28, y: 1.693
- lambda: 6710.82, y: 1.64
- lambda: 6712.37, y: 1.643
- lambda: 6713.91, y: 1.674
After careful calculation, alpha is 1.85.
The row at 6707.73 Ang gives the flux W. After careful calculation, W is 1.817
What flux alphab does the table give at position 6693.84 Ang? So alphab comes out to 1.958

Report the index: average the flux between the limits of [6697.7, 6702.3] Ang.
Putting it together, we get 1.85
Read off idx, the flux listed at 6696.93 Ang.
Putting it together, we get 1.911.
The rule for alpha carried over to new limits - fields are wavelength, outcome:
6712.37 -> 1.643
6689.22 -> 1.754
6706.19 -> 1.934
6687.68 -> 1.755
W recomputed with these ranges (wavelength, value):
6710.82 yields 1.64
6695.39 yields 1.967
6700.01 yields 1.847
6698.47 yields 1.869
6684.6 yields 1.875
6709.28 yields 1.693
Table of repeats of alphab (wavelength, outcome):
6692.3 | 1.871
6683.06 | 1.811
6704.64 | 1.952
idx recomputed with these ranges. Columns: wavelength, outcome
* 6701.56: 1.844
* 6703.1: 1.893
